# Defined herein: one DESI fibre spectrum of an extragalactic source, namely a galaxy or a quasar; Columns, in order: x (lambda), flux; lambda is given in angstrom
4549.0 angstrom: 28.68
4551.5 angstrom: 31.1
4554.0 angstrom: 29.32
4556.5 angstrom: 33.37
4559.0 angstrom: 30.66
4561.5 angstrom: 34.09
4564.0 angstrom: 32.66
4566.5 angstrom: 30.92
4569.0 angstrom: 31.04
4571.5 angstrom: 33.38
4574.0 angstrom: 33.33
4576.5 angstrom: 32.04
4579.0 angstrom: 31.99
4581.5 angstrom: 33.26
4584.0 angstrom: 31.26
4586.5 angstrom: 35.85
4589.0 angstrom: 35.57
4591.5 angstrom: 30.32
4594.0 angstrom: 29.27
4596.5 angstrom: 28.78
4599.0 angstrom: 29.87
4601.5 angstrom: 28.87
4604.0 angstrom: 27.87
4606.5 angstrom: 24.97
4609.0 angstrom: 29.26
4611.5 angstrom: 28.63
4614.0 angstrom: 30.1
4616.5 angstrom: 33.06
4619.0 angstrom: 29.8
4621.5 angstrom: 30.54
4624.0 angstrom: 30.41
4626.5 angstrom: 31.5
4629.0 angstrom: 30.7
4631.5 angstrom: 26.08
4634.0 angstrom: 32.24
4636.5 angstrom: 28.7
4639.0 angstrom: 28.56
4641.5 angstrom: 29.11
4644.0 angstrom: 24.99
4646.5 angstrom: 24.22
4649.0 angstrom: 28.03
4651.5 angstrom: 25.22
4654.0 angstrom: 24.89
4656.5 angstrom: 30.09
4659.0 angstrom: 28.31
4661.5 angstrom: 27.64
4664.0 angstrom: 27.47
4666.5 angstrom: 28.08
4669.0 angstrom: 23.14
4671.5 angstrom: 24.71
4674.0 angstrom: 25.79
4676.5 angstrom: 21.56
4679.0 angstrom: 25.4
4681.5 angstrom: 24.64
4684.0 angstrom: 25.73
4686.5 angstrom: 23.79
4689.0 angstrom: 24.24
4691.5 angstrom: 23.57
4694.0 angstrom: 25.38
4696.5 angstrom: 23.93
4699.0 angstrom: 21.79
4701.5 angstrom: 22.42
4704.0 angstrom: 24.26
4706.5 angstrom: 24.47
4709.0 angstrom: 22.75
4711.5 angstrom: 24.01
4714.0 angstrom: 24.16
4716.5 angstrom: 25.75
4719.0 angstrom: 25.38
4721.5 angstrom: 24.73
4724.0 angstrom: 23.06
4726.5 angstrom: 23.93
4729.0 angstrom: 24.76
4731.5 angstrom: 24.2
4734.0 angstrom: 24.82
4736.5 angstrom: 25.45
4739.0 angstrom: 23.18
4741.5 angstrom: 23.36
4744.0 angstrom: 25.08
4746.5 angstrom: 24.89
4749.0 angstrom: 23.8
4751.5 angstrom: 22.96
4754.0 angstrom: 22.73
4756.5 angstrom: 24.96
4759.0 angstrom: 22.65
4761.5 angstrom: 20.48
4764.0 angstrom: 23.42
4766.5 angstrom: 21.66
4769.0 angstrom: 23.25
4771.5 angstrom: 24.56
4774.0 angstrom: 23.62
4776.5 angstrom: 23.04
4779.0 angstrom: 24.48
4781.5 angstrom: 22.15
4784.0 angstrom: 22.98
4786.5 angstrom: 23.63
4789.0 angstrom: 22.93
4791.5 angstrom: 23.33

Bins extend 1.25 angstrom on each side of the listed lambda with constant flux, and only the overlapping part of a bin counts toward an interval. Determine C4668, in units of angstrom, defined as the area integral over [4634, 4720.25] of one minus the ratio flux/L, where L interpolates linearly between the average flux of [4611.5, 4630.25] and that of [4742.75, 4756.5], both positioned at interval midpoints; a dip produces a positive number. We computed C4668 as 7.24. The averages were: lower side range 30.7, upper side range 24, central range 25.5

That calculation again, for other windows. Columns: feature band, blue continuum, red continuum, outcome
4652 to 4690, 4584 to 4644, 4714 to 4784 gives 2.29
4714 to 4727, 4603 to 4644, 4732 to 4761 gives 0.25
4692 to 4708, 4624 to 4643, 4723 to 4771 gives 1.47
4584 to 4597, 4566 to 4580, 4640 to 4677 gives -0.45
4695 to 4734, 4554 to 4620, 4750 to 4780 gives 2.12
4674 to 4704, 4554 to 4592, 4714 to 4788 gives 3.22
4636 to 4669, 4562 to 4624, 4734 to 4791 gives 1.38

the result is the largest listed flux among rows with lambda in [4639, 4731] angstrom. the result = 30.09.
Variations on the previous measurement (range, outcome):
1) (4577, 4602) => 35.85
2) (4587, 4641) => 35.57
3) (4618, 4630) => 31.5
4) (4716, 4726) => 25.75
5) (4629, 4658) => 32.24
